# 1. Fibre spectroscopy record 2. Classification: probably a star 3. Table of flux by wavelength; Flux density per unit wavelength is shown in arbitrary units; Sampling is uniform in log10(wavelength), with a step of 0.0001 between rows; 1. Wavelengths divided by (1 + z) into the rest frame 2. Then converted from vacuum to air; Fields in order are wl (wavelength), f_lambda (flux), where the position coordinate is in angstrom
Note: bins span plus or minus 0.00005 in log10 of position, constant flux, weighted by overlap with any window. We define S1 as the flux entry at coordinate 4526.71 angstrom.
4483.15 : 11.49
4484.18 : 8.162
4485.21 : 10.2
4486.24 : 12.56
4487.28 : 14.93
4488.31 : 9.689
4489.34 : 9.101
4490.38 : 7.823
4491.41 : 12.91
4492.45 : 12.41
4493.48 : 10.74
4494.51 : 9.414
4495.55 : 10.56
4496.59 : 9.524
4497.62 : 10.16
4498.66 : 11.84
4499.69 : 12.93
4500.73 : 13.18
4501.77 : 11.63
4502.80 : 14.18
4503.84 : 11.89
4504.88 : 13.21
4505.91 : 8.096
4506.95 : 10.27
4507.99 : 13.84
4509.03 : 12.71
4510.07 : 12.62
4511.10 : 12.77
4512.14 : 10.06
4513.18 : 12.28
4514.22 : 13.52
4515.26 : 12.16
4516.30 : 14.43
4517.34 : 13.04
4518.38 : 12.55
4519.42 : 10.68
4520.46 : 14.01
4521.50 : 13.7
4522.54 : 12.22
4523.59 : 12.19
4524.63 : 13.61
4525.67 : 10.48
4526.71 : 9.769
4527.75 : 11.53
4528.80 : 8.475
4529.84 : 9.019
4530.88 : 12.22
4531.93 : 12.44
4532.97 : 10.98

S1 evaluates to 9.769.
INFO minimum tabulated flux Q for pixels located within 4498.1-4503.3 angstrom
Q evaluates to 11.63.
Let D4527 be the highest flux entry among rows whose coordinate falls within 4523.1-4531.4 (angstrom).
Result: 13.61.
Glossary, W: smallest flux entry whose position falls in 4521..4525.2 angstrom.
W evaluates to 12.19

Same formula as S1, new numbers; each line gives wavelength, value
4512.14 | 10.06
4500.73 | 13.18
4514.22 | 13.52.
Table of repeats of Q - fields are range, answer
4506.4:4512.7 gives 10.06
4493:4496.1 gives 9.414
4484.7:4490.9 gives 7.823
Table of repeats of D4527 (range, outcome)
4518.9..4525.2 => 14.01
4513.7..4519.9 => 14.43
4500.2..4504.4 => 14.18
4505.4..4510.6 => 13.84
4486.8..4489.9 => 14.93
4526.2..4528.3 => 11.53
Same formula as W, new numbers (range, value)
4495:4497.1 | 9.524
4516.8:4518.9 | 12.55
